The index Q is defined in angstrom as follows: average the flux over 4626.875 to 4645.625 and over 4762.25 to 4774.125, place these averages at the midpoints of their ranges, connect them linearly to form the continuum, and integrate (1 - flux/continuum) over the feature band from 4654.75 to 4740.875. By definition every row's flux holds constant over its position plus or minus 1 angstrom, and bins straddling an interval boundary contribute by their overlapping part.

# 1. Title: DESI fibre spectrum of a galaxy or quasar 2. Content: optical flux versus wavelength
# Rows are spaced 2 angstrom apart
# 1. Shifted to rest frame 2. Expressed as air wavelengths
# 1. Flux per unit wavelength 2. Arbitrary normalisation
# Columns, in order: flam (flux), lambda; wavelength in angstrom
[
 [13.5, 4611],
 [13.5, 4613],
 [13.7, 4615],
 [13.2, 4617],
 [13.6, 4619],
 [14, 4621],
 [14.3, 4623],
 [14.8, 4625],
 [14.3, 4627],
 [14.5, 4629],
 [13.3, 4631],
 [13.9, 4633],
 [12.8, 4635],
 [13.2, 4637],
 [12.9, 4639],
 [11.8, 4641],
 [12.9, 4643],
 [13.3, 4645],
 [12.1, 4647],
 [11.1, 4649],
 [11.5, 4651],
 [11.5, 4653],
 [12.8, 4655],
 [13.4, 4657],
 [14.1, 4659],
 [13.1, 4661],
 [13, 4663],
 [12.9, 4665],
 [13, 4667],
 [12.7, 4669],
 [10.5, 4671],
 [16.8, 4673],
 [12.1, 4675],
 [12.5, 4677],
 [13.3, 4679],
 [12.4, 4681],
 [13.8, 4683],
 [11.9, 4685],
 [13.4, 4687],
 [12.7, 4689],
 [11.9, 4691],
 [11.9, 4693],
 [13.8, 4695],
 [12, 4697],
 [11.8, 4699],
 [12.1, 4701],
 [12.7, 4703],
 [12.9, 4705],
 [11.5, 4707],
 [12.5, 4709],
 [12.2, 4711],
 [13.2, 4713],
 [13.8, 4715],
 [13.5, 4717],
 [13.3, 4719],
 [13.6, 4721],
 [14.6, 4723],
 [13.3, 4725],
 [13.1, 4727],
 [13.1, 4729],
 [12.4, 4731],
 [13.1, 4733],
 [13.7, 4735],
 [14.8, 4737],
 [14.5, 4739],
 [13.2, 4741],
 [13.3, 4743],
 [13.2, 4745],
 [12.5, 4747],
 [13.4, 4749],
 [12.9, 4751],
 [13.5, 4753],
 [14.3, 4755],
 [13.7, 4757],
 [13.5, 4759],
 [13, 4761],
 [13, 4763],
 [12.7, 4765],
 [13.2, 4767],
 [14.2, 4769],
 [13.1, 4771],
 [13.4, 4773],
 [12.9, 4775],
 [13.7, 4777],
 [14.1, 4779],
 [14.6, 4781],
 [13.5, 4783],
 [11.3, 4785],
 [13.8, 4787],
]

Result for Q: 1.5 angstrom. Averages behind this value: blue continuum 13.2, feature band 13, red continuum 13.3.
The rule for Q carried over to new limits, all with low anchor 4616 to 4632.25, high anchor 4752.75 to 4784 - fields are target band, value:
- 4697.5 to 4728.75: 1.8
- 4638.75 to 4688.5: 4.0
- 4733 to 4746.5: -0.1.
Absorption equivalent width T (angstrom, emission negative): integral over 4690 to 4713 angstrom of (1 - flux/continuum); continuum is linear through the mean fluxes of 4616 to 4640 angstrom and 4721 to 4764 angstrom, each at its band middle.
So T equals 2.0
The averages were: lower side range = 13.7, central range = 12.3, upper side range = 13.4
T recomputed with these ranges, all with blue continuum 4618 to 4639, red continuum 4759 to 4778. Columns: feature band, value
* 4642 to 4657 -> 1.62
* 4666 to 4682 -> 0.85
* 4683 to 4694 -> 0.88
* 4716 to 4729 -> -0.08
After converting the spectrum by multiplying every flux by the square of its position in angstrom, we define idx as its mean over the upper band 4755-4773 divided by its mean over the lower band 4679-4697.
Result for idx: 1.1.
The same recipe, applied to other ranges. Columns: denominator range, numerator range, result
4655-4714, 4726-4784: 1.08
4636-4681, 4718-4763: 1.09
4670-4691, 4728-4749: 1.06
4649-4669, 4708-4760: 1.09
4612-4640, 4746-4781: 1.04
